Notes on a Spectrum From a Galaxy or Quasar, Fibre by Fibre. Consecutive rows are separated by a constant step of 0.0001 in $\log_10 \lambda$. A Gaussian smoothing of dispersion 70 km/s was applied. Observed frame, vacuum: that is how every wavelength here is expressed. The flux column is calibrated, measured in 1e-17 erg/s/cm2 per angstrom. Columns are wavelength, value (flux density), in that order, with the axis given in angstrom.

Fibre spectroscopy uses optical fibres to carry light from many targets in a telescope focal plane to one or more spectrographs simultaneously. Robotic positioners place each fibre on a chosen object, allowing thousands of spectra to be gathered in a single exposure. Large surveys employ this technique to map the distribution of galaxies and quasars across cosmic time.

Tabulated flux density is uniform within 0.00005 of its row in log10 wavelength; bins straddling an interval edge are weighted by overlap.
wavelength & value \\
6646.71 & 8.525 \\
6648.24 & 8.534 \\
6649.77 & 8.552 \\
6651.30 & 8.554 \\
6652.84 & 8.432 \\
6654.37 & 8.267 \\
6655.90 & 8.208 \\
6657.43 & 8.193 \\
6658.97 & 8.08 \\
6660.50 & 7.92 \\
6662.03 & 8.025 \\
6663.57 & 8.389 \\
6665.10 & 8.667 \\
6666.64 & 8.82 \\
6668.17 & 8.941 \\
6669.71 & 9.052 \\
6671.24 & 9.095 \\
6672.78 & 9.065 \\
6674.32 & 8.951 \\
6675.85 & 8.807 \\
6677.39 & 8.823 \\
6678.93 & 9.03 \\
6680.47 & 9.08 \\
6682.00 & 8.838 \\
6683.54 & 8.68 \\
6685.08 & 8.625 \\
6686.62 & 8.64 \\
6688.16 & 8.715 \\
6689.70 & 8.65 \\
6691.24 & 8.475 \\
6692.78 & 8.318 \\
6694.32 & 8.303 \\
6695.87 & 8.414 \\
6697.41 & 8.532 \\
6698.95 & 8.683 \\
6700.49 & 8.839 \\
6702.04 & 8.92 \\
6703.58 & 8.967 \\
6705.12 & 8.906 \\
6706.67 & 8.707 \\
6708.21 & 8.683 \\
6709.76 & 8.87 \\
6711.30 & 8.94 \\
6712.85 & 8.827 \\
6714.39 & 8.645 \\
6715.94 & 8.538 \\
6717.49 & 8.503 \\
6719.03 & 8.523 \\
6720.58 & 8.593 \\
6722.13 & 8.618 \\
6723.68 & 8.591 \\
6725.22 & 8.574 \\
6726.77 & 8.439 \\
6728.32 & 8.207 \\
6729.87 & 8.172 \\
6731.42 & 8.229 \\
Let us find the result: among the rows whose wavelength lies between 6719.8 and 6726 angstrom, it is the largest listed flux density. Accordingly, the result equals 8.618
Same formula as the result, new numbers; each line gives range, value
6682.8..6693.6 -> 8.715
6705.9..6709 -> 8.707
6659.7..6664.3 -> 8.389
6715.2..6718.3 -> 8.538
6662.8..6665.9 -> 8.667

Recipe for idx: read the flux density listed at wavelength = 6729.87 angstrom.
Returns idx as 8.172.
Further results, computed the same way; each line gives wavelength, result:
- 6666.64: 8.82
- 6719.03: 8.523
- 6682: 8.838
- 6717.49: 8.503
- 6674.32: 8.951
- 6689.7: 8.65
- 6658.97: 8.08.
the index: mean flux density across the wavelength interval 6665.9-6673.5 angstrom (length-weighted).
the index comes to 9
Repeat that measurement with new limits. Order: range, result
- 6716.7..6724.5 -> 8.57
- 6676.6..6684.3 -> 8.89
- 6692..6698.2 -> 8.39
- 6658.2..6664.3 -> 8.1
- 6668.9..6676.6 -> 9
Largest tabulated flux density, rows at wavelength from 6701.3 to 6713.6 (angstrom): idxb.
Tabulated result 8.967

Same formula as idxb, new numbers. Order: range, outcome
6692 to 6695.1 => 8.318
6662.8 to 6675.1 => 9.095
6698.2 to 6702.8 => 8.92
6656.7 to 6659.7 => 8.193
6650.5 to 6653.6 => 8.554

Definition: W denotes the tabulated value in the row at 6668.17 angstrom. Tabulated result 8.941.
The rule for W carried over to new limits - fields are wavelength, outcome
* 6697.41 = 8.532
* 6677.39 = 8.823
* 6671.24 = 9.095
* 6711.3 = 8.94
